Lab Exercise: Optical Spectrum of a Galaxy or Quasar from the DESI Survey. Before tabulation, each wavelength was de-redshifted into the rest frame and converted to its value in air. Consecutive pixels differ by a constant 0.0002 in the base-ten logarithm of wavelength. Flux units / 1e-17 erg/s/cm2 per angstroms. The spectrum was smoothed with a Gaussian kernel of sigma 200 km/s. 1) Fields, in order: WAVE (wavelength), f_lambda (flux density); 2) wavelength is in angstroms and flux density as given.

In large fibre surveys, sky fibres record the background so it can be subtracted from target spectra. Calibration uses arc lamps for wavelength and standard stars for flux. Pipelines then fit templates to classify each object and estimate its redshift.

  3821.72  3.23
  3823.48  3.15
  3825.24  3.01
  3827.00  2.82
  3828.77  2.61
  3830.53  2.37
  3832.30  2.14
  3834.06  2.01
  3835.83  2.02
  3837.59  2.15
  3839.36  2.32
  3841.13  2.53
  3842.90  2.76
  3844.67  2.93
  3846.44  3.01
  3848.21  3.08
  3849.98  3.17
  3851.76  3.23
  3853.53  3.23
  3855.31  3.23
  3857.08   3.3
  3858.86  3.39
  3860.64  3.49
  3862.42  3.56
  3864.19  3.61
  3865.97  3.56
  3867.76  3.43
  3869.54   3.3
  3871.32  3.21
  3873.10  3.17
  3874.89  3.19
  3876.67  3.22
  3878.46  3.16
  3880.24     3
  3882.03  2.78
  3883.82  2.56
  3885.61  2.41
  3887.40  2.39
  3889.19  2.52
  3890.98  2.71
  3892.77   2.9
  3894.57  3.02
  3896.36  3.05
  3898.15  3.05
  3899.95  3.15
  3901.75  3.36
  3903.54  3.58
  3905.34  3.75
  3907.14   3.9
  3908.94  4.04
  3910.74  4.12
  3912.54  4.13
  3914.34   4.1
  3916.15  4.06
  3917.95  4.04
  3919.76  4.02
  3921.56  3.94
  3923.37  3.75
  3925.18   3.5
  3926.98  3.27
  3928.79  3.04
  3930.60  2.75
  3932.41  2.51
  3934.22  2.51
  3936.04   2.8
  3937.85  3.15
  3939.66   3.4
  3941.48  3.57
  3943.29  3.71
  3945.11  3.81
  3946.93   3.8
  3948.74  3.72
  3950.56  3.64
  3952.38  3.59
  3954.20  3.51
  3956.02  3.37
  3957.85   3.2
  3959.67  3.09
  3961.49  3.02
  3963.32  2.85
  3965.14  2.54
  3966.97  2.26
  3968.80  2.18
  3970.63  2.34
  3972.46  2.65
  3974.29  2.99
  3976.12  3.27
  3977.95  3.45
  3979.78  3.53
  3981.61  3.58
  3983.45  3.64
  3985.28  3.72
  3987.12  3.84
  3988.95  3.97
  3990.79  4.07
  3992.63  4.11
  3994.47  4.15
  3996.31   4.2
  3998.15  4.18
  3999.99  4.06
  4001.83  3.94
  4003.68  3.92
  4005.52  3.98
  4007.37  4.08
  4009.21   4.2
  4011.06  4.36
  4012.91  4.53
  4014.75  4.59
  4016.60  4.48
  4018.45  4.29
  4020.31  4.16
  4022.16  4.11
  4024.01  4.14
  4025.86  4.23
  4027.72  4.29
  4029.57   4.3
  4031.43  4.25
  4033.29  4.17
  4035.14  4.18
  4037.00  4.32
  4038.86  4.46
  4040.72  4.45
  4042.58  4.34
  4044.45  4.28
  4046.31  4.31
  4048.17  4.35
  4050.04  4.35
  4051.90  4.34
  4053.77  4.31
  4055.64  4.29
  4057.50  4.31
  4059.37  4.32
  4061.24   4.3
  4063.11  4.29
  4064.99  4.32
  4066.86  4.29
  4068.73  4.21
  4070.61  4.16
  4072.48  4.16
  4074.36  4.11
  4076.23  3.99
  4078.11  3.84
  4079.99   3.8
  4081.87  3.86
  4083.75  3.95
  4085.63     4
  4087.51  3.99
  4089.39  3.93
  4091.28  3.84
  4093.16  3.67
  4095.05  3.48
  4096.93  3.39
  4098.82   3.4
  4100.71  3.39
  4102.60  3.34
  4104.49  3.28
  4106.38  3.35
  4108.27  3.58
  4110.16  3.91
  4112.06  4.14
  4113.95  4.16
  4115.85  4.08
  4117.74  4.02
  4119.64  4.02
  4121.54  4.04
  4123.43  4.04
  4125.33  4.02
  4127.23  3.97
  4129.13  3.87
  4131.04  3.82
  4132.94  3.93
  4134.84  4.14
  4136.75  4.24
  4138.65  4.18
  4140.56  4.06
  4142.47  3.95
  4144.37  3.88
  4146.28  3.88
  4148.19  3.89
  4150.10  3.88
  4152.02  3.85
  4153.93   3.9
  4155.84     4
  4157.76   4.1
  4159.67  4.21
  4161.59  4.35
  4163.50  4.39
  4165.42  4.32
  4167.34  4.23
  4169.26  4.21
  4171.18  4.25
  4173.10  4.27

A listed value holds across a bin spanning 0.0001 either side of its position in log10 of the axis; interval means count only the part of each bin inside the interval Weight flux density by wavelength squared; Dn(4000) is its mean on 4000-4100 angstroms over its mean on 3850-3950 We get 1.34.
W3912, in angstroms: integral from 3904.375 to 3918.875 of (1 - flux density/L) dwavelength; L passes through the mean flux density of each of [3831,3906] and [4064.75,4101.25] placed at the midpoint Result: -3.9 angstroms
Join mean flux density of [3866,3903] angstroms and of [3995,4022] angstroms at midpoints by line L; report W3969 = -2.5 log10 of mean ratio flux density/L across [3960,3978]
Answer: 0.365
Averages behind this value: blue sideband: 3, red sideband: 4.21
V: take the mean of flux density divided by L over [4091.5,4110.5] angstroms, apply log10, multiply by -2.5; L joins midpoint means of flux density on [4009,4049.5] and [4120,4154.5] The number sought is 0.17 mag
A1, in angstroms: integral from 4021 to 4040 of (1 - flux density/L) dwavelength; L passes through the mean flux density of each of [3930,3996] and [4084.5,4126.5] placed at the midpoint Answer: -3.9 angstroms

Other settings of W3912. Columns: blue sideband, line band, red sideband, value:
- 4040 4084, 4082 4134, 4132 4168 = 4.2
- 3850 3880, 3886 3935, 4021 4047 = 2.8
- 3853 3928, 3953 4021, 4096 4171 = -0.6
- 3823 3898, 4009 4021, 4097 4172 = -3.0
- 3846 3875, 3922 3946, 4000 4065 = 3.2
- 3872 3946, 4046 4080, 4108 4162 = -4.0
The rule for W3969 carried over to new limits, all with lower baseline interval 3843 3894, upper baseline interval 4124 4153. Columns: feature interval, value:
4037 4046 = -0.19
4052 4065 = -0.16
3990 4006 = -0.16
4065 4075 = -0.12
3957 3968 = 0.20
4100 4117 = 0.05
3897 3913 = -0.14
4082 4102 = 0.03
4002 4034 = -0.18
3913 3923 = -0.23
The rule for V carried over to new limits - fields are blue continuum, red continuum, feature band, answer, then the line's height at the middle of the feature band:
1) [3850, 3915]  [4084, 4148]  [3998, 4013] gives -0.152 mag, 3.58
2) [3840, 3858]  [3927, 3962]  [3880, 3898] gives 0.148 mag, 3.14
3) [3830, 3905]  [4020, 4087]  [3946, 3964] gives 0.051 mag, 3.55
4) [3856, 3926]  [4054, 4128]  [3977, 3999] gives -0.065 mag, 3.64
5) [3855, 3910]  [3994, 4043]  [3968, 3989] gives 0.211 mag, 3.93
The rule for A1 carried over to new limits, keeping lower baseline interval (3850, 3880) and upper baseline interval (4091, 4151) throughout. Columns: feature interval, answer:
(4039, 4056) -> -3.0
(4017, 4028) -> -1.7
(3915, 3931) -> -0.9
